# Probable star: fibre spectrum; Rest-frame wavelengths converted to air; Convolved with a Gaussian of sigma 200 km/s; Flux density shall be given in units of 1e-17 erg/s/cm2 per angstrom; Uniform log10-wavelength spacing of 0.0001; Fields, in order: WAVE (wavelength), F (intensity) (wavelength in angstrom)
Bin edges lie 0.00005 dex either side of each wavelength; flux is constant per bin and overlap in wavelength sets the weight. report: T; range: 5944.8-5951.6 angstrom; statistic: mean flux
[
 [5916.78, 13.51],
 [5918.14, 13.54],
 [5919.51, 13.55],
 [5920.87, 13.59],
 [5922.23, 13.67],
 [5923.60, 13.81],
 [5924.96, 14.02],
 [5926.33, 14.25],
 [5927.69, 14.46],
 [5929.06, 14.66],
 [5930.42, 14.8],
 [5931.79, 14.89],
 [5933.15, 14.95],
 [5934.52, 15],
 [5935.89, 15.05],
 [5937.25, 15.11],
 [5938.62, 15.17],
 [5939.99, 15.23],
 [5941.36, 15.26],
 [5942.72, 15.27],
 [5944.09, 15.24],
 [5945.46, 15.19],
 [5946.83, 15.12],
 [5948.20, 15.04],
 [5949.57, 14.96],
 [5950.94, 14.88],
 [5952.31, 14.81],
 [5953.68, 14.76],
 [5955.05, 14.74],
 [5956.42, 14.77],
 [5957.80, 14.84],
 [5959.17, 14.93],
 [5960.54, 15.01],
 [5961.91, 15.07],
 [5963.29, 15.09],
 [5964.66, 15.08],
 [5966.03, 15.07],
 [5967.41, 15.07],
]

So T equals 15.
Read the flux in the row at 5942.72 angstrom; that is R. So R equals 15.27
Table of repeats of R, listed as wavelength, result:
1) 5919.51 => 13.55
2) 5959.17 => 14.93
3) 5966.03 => 15.07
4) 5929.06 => 14.66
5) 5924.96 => 14.02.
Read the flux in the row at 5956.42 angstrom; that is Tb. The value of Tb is 14.77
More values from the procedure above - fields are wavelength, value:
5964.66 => 15.08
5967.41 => 15.07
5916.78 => 13.51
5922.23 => 13.67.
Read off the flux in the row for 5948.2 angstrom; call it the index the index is 15.04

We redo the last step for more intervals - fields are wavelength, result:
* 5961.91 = 15.07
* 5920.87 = 13.59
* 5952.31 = 14.81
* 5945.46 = 15.19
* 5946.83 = 15.12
